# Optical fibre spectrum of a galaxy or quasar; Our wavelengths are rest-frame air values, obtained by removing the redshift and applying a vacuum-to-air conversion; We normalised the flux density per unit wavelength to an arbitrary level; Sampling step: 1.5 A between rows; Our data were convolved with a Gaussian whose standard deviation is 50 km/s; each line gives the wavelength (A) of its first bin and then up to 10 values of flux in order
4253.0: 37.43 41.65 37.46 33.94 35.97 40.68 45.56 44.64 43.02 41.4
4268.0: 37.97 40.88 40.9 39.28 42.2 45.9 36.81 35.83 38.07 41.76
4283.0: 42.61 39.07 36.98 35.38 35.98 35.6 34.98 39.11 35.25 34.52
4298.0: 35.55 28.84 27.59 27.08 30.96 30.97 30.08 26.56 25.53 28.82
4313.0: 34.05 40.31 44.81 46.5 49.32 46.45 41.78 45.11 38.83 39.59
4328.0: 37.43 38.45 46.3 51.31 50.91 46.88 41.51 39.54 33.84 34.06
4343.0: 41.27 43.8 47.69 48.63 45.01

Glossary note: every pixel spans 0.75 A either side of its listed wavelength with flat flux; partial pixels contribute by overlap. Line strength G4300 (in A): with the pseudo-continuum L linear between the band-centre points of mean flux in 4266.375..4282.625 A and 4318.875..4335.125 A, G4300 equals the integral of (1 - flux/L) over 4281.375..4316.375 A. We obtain 6.5 A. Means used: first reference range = 40.1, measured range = 34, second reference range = 44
